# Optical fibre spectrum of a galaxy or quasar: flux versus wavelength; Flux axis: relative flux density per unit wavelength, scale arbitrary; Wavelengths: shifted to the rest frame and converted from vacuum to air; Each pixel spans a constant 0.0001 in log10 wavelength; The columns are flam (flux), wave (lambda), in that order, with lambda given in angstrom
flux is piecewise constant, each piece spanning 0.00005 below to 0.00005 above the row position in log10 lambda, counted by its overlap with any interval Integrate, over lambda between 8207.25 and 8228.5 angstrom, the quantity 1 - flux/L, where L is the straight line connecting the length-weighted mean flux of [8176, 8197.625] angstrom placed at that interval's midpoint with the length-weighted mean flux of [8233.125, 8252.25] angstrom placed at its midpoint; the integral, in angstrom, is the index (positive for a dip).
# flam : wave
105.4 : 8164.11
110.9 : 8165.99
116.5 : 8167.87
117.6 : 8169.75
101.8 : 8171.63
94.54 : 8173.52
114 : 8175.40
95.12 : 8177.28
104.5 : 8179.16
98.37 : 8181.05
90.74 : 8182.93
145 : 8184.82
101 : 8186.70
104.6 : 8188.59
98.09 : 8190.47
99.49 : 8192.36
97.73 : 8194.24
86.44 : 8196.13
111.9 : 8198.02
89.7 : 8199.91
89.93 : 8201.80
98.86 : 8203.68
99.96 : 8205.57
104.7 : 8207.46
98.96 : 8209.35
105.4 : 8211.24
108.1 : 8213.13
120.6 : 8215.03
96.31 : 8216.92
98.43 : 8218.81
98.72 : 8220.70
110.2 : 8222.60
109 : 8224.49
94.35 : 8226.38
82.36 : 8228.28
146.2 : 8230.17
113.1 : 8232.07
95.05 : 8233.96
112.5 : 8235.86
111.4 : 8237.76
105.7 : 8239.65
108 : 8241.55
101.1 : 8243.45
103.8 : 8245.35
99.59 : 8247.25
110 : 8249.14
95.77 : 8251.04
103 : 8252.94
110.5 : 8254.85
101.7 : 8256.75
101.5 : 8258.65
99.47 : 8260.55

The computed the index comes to 0.1 angstrom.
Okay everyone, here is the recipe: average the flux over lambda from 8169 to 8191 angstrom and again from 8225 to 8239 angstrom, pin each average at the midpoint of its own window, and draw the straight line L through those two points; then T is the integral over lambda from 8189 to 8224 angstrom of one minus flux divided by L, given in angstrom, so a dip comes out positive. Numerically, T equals 1.90 angstrom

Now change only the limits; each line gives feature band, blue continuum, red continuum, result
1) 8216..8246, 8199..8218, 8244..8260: -0.9 angstrom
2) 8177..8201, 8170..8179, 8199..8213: -0.2 angstrom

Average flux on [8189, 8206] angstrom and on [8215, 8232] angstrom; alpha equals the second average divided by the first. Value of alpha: 1.1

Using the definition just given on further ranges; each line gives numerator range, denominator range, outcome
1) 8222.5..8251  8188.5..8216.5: 1.06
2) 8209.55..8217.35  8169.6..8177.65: 1.03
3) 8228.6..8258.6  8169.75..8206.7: 1.05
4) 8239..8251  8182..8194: 0.98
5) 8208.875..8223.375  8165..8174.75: 0.97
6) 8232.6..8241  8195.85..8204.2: 1.11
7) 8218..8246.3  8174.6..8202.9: 1.04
